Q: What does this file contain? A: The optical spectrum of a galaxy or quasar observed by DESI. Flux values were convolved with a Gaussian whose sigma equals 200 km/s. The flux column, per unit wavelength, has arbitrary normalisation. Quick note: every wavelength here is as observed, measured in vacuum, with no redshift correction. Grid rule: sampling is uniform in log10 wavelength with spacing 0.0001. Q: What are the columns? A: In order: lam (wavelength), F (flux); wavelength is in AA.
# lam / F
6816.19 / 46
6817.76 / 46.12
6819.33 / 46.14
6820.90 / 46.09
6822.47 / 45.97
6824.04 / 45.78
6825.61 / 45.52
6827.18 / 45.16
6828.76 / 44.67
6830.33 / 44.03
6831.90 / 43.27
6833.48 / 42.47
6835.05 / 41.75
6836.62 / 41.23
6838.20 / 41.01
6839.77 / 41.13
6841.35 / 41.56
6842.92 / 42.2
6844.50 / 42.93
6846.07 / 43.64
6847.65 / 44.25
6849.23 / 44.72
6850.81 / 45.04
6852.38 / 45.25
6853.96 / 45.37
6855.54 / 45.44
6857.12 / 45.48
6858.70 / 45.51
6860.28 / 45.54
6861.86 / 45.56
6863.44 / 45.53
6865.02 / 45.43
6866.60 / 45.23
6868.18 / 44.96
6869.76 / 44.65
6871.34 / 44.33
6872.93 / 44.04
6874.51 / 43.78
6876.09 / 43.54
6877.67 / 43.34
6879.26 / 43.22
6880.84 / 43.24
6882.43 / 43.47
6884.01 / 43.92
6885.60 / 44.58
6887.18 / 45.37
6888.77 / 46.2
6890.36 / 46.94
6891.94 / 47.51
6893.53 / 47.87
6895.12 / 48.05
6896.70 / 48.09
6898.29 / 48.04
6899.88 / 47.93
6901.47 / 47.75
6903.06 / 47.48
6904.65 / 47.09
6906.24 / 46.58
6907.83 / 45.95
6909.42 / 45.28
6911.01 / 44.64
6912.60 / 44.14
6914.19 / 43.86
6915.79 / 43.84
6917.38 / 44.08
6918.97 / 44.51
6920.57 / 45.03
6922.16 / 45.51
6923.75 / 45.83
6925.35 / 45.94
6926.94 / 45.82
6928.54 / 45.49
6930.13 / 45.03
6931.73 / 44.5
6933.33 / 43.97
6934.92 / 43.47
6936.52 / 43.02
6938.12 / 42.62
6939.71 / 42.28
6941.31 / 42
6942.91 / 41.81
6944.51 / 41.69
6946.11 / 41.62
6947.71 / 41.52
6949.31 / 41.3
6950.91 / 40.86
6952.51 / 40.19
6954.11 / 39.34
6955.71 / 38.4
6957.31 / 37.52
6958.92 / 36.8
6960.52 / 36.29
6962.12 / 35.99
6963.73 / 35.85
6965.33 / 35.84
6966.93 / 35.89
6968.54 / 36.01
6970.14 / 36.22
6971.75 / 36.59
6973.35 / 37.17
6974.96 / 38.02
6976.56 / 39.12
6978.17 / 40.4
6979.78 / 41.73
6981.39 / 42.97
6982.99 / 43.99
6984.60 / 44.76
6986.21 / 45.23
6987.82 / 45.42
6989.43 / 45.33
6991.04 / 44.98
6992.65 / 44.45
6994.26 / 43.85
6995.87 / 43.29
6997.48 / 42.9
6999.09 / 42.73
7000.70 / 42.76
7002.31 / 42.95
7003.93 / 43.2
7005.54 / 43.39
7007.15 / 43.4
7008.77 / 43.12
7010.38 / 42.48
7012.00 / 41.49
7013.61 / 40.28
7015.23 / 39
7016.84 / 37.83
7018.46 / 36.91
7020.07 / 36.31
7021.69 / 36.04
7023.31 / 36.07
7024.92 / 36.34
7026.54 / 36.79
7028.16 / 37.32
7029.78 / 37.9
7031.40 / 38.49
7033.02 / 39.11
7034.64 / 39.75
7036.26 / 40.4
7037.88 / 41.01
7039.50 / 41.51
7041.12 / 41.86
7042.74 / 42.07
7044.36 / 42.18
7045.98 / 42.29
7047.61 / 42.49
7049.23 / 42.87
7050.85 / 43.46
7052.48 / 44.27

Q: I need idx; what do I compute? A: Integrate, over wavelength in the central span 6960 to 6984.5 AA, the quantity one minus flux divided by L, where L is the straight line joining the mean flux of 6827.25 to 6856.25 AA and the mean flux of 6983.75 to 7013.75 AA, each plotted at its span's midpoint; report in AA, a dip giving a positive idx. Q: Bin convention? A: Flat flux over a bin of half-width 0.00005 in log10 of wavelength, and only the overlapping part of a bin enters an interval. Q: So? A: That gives 2.9 AA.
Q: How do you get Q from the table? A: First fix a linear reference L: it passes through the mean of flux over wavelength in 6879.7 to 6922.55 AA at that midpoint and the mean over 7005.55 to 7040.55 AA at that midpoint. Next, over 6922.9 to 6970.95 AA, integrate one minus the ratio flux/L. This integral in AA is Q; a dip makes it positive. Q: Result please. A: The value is 2.9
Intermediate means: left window 45.8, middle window 40.8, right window 39.2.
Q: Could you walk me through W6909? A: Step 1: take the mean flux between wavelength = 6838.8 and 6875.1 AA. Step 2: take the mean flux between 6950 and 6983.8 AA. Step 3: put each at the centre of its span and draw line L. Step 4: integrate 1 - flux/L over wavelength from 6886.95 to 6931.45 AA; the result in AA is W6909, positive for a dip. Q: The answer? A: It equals -4.8 AA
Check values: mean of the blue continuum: 44.4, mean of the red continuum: 38.4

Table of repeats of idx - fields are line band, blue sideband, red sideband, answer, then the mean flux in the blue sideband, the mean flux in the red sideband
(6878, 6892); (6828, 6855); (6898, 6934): -0.05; 43.2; 45.5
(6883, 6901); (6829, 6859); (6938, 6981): -2.23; 43.5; 39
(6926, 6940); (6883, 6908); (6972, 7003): 0.32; 46.8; 42.6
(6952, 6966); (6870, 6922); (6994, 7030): 1.74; 45.4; 40.3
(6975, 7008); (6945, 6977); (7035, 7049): -3.17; 38.1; 41.7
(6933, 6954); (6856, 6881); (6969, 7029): 0.30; 44.6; 40.9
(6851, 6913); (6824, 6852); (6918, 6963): -4.02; 43.3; 42.1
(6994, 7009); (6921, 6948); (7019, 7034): -1.61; 43.7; 37.2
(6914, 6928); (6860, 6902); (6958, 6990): -0.69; 45.5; 39.4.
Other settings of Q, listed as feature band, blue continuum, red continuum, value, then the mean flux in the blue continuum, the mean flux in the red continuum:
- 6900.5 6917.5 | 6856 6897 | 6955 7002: -0.75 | 45.2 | 40.4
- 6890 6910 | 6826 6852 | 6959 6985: -3.09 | 43.1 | 38.4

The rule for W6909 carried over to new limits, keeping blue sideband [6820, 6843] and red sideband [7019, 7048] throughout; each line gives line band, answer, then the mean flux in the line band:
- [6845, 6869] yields -1.19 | 45.1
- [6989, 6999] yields -0.97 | 44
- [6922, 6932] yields -0.96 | 45.5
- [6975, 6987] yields -0.58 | 42.3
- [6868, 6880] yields -0.37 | 43.9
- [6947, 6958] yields 0.29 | 39.9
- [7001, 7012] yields -0.86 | 42.9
